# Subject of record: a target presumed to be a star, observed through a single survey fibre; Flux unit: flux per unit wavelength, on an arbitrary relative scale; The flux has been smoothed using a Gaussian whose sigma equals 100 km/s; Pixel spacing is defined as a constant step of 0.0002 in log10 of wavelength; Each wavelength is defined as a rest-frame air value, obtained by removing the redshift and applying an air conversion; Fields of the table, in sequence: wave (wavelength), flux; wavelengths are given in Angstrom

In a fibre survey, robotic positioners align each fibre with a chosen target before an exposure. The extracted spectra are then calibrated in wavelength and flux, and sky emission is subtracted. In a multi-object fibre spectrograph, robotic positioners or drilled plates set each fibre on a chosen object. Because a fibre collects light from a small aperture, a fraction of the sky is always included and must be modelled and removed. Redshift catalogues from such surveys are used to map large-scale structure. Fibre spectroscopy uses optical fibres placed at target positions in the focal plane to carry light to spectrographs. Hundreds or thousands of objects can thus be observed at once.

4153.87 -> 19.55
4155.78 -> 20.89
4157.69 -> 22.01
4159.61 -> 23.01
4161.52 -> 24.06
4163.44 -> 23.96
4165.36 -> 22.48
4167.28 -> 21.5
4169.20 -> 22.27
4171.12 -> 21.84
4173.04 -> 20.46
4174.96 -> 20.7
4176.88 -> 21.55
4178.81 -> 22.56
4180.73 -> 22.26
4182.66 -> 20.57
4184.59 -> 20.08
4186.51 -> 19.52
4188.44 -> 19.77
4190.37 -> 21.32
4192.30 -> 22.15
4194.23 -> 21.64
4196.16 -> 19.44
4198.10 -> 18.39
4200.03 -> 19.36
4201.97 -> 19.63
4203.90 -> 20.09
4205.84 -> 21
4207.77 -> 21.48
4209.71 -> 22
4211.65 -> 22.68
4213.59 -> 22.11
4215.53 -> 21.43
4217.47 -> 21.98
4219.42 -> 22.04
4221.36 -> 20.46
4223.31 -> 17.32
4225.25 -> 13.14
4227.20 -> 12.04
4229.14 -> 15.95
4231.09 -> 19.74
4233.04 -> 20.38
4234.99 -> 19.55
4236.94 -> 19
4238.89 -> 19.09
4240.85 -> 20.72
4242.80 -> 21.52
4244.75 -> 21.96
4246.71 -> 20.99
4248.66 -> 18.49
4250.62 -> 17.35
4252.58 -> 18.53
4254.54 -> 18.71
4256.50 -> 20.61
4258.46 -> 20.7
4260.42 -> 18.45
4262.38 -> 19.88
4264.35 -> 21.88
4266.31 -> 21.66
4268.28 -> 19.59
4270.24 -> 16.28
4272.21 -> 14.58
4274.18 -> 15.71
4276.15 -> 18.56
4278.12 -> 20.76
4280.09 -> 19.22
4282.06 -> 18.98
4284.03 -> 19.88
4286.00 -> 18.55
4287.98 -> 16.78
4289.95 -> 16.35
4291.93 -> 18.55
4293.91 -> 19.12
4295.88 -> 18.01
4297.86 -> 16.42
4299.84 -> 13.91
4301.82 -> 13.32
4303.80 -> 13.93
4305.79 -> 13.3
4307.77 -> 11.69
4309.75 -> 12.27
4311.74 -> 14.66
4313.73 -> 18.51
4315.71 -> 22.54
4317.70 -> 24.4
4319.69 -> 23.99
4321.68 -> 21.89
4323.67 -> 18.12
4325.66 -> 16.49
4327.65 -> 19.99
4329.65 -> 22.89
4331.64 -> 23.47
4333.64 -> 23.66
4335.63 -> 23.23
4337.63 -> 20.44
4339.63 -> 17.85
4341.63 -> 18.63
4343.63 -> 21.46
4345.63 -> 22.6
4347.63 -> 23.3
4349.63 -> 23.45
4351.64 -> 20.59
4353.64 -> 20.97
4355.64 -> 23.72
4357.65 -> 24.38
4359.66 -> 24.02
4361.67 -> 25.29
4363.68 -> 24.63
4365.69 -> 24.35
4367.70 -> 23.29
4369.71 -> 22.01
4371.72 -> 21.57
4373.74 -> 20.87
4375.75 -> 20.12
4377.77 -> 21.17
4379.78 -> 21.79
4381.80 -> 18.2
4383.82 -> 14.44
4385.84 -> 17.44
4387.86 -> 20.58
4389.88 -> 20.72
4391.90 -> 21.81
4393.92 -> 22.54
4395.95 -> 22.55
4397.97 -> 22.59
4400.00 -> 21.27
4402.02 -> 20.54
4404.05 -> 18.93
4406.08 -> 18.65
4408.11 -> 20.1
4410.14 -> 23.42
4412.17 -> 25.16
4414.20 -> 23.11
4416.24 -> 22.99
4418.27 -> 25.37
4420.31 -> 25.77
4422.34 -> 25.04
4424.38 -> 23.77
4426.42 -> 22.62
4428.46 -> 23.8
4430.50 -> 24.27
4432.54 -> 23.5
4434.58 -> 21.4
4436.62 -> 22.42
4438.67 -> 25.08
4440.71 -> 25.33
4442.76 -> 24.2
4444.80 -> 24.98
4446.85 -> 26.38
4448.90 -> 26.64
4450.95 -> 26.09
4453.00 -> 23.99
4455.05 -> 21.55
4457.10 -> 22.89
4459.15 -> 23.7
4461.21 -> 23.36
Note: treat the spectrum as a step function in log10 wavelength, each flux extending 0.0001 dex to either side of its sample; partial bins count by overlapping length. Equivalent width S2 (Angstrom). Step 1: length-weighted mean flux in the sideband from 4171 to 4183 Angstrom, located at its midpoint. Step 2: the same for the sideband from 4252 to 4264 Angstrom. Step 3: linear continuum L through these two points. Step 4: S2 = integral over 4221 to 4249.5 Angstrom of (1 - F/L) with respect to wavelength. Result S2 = 2.1 Angstrom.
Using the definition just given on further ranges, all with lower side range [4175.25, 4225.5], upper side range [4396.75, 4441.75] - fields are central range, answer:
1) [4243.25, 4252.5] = 0.6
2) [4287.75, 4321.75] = 7.3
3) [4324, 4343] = 1.2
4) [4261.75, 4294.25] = 4.4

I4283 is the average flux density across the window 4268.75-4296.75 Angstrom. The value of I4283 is 18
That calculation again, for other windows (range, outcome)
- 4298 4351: 19.2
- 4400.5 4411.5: 20.5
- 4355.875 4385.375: 21.8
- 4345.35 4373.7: 23.1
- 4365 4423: 21.6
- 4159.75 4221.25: 21.3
